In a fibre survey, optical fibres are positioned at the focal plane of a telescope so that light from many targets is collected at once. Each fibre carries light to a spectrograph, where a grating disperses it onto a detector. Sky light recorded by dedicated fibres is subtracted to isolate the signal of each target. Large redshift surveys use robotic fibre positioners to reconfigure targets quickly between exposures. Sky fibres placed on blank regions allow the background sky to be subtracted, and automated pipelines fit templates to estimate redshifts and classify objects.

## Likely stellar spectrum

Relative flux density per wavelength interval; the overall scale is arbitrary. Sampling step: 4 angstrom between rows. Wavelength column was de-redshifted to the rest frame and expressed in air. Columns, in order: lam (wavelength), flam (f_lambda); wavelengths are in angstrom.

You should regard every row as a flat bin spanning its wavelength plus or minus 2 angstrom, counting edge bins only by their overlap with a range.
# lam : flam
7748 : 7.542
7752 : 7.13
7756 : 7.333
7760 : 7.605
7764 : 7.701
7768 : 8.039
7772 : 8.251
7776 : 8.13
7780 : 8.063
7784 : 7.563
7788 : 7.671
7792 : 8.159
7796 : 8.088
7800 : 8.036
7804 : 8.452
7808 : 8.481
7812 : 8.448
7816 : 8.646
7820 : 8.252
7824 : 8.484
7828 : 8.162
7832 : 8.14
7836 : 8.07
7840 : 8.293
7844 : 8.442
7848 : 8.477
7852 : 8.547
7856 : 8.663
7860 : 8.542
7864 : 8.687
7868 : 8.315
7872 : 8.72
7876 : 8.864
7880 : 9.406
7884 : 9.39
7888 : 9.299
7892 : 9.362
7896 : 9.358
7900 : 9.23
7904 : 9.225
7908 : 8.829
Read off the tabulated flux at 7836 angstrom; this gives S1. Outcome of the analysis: 8.07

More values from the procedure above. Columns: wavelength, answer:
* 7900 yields 9.23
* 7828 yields 8.162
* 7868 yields 8.315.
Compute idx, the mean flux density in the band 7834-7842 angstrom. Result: 8.18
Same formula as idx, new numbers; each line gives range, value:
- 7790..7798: 8.12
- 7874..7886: 9.22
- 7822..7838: 8.21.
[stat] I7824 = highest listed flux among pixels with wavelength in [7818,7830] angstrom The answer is 8.484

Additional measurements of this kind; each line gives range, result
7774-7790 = 8.13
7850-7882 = 9.406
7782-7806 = 8.452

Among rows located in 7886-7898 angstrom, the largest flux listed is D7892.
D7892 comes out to 9.362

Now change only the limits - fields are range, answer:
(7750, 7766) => 7.701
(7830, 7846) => 8.442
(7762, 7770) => 8.039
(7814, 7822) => 8.646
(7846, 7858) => 8.663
